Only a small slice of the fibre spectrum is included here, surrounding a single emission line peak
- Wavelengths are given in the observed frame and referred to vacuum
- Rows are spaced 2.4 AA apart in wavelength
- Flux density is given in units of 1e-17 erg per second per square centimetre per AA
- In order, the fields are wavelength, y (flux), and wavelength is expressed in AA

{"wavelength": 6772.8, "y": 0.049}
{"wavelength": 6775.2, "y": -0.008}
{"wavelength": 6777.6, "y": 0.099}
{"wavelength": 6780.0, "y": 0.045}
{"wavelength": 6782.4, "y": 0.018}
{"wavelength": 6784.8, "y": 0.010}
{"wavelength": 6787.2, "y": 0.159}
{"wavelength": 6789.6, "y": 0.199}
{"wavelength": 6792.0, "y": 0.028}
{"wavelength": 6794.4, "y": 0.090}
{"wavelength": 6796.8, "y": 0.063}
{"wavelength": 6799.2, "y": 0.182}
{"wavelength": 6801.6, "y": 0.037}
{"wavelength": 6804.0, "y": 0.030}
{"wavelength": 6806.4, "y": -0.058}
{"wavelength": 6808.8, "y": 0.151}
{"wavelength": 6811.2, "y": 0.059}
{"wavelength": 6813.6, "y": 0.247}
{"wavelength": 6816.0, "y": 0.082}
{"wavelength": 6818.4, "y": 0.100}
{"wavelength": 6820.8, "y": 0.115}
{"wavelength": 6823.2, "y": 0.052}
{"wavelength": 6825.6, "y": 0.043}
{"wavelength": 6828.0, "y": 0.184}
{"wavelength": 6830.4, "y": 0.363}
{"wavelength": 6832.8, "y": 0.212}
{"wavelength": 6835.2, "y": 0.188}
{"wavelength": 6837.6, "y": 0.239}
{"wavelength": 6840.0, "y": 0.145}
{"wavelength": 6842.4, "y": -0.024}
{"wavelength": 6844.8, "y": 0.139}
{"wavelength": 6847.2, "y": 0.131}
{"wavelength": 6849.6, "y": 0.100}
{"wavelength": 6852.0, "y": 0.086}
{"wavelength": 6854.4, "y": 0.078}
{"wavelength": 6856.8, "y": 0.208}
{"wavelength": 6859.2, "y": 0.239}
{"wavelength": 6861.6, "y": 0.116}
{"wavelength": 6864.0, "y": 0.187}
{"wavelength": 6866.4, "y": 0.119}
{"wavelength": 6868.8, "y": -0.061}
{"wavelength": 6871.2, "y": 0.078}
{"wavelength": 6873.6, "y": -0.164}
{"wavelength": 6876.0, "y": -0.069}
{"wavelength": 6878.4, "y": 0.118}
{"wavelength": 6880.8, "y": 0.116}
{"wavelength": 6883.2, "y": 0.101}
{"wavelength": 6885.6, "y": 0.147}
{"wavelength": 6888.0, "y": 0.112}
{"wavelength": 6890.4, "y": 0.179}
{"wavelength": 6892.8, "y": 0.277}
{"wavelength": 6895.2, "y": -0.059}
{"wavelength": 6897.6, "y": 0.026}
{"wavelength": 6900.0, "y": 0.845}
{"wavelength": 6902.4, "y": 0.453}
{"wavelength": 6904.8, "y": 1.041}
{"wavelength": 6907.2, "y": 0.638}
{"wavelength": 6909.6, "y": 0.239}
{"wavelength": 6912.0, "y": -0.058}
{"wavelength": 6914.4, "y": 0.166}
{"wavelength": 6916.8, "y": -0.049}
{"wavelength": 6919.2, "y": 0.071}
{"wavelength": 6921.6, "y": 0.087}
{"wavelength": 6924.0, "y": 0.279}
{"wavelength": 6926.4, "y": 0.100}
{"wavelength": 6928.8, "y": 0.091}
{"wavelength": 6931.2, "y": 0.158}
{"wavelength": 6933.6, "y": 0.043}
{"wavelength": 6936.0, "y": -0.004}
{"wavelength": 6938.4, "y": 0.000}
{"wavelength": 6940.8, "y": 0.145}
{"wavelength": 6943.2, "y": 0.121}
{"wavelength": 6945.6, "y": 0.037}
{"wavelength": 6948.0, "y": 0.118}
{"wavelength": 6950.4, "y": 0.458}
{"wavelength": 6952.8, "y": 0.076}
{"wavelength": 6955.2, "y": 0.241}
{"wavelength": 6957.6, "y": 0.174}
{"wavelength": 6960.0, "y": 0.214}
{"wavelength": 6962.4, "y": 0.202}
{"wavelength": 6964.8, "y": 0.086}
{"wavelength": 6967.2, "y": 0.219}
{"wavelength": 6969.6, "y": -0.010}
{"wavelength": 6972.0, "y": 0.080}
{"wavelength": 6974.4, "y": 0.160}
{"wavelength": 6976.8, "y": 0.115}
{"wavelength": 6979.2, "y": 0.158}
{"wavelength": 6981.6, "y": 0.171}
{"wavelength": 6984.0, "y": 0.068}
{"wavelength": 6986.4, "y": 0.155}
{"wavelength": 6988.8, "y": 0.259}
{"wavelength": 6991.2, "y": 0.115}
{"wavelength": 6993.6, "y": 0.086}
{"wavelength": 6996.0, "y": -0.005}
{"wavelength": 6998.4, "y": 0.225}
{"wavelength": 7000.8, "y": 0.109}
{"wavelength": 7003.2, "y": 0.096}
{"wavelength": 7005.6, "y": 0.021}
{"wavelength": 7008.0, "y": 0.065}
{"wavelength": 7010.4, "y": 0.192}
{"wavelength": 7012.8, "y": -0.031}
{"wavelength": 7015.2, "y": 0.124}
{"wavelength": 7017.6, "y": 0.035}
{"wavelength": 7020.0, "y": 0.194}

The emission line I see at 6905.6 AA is [O II] 3727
